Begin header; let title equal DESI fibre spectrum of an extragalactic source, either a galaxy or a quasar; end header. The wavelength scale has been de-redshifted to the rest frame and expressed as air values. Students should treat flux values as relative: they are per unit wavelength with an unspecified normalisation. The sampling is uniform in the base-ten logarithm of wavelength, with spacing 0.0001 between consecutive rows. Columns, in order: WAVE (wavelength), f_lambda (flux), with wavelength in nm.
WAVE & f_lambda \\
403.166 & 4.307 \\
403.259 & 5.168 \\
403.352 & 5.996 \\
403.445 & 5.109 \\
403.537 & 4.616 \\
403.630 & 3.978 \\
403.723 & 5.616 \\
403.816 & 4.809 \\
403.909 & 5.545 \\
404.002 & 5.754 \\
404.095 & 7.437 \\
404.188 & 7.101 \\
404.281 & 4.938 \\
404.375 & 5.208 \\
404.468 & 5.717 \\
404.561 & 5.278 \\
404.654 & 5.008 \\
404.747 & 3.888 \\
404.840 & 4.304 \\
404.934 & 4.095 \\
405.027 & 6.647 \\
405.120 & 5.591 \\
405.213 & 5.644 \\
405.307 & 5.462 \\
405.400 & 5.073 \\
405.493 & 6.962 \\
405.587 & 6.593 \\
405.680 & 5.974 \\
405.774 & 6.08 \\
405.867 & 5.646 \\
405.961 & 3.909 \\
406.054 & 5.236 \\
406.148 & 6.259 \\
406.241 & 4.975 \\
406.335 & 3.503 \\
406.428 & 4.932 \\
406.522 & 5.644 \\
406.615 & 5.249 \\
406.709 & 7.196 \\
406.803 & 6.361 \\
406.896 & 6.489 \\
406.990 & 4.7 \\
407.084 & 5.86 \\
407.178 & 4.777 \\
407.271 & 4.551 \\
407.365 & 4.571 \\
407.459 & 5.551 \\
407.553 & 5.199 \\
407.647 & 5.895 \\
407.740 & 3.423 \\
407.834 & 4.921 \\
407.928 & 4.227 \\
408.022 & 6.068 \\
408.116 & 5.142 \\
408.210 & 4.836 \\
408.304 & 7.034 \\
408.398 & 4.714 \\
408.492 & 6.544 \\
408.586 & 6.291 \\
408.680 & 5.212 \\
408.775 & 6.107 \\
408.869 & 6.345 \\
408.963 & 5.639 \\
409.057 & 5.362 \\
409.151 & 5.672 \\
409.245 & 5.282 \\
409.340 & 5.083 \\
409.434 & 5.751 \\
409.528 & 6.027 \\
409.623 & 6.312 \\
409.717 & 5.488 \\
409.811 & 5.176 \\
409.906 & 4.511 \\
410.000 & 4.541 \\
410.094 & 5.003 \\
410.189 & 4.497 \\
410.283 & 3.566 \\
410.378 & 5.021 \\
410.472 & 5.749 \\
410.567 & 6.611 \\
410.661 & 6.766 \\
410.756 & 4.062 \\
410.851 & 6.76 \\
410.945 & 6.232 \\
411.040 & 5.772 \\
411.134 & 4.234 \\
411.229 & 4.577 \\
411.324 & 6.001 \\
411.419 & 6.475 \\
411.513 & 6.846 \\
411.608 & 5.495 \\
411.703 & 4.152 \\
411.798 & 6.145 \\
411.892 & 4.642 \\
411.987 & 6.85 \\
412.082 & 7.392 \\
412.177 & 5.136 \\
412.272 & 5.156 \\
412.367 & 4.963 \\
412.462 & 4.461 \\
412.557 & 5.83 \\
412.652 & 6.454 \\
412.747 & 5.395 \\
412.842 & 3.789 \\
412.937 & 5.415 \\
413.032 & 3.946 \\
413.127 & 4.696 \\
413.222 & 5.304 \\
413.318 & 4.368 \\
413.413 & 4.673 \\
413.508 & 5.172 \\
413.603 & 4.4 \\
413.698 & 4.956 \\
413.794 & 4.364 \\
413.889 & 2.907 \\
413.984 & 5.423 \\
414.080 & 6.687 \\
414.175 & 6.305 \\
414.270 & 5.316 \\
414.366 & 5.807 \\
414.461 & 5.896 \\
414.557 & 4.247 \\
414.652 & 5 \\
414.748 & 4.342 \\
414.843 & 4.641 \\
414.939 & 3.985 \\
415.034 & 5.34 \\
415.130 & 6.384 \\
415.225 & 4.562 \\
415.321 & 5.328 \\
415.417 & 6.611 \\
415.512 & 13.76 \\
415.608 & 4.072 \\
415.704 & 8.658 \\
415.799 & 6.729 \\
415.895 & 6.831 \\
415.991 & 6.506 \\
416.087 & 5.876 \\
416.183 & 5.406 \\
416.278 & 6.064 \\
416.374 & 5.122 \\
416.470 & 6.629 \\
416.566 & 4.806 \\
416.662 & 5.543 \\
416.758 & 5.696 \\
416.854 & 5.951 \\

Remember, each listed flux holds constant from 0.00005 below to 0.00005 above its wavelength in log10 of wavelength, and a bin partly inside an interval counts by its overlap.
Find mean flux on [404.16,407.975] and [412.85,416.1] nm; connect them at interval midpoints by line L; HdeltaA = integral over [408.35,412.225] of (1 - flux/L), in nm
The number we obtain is -0.10 nm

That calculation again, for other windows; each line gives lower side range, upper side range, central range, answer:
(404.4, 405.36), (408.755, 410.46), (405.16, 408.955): -0.184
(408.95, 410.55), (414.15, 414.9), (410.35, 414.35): -0.134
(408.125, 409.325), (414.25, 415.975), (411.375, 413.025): 0.096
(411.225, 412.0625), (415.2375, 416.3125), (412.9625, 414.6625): 0.367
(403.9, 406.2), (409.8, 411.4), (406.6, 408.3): 0.036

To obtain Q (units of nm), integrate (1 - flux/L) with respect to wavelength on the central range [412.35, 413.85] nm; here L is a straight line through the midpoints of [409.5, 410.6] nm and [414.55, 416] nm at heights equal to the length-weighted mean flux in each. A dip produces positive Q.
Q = 0.22 nm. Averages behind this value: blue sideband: 5.17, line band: 4.87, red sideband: 6.1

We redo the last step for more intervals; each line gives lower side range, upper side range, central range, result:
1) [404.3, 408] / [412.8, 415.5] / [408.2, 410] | -0.140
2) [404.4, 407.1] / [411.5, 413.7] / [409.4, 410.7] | -0.010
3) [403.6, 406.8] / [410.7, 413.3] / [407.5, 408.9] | -0.004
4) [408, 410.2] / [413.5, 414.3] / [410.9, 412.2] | -0.107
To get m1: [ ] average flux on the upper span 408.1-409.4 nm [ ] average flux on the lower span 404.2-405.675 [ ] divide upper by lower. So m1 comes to 1.0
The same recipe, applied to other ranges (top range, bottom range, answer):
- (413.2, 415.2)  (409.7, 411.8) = 0.94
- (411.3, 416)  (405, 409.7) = 1.00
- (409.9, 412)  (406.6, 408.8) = 0.99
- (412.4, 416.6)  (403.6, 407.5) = 1.01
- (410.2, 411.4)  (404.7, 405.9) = 0.98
